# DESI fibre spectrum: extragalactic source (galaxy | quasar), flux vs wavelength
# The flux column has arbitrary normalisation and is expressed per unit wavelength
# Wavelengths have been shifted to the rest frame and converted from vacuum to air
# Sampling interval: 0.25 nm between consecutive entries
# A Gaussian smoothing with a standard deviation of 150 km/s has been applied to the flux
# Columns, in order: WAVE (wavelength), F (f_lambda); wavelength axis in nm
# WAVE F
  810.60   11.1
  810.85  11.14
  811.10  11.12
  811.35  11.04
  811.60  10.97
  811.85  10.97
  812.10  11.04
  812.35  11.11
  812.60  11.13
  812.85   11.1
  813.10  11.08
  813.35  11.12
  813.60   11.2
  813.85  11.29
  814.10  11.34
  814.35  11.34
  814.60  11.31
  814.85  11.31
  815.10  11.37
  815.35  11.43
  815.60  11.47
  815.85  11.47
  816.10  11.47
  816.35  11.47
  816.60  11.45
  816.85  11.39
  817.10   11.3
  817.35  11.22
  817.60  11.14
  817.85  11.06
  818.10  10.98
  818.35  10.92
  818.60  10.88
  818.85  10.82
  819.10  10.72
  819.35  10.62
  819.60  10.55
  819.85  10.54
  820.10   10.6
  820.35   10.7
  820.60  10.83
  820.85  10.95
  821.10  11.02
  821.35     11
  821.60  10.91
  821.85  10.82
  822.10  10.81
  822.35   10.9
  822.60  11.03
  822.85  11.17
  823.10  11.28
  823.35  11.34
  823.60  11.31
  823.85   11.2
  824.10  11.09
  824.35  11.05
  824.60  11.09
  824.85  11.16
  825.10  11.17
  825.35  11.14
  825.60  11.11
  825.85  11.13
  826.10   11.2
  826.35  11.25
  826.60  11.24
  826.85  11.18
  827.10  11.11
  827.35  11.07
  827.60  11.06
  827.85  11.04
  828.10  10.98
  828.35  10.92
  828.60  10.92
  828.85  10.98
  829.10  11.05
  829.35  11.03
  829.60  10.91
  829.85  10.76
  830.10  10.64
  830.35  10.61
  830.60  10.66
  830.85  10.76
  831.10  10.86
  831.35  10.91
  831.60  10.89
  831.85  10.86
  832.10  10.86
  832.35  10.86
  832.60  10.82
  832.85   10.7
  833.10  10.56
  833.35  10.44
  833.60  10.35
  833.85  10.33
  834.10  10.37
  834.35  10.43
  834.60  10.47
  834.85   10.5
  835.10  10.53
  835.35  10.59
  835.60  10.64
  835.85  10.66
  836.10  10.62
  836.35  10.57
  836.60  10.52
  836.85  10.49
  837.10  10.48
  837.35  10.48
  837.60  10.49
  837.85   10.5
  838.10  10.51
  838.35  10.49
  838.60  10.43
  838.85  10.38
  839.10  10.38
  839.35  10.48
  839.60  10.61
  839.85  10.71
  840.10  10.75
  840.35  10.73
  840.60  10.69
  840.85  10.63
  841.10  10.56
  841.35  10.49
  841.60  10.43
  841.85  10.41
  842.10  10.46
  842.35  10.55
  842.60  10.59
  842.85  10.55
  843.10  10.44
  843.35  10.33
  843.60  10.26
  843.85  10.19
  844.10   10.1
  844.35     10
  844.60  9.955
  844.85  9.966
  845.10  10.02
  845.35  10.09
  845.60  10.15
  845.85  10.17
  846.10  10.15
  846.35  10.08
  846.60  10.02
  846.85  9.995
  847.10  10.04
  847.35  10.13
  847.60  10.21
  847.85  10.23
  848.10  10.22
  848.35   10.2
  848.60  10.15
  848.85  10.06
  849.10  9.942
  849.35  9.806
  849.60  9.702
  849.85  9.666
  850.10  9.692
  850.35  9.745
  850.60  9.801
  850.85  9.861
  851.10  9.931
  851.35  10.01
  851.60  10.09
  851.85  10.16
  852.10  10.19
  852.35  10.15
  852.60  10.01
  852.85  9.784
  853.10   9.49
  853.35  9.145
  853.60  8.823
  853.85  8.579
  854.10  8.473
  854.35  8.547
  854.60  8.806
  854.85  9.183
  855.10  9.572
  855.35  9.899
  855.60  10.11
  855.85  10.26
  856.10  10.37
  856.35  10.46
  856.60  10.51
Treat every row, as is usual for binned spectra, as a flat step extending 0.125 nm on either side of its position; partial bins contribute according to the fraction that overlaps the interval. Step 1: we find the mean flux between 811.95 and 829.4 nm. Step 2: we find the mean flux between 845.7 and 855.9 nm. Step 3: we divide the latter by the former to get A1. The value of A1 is 0.88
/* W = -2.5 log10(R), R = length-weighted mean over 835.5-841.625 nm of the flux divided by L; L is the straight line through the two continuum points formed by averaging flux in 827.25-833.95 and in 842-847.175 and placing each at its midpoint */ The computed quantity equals -0.01 mag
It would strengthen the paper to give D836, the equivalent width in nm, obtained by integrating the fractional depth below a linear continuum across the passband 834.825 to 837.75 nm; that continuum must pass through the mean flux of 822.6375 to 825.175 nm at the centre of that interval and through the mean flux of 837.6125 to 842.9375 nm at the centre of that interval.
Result 0.04 nm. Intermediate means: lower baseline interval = 11.2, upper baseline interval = 10.5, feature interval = 10.5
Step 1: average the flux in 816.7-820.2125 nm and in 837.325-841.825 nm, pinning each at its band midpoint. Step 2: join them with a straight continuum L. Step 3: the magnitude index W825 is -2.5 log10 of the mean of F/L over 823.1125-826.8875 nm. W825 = -0.04 mag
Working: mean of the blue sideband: 10.9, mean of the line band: 11.2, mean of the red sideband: 10.5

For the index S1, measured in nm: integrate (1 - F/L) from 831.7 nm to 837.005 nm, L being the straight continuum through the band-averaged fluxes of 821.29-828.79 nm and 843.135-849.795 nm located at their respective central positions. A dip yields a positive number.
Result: 0.04 nm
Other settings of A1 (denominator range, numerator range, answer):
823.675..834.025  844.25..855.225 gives 0.90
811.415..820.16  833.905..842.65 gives 0.95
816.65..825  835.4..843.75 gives 0.96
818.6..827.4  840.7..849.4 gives 0.93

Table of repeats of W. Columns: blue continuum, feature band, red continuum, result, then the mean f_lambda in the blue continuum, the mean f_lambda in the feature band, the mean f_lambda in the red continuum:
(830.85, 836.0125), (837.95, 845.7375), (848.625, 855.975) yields -0.02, 10.6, 10.4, 9.64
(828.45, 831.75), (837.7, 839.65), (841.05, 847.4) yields 0.00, 10.8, 10.5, 10.2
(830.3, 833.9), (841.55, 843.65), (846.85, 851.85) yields -0.02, 10.7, 10.5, 9.98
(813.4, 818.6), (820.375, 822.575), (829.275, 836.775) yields 0.02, 11.3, 10.9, 10.7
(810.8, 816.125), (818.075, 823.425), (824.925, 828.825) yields 0.03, 11.2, 10.9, 11.1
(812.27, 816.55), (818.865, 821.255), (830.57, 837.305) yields 0.04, 11.3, 10.7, 10.6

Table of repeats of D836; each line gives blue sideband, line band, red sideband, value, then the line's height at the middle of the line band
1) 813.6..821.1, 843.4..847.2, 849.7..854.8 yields -0.089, 9.85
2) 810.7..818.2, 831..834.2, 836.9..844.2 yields 0.010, 10.7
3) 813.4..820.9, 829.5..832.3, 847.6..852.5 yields -0.041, 10.6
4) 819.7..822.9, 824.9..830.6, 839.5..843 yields -0.131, 10.8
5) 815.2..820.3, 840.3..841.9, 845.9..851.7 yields -0.047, 10.3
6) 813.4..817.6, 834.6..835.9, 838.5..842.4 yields 0.017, 10.7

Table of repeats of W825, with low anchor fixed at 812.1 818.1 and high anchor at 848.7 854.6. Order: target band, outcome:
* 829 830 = -0.03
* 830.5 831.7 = -0.03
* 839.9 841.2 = -0.06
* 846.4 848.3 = -0.03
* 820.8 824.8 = -0.01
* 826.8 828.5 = -0.03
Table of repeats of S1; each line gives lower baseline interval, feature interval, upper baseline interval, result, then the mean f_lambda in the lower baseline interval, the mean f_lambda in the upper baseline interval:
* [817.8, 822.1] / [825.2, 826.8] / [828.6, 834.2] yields -0.060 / 10.8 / 10.7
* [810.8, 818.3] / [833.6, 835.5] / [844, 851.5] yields 0.006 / 11.2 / 10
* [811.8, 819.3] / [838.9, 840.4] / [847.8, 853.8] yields -0.047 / 11.2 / 9.85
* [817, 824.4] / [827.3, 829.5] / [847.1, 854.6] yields -0.074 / 11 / 9.74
